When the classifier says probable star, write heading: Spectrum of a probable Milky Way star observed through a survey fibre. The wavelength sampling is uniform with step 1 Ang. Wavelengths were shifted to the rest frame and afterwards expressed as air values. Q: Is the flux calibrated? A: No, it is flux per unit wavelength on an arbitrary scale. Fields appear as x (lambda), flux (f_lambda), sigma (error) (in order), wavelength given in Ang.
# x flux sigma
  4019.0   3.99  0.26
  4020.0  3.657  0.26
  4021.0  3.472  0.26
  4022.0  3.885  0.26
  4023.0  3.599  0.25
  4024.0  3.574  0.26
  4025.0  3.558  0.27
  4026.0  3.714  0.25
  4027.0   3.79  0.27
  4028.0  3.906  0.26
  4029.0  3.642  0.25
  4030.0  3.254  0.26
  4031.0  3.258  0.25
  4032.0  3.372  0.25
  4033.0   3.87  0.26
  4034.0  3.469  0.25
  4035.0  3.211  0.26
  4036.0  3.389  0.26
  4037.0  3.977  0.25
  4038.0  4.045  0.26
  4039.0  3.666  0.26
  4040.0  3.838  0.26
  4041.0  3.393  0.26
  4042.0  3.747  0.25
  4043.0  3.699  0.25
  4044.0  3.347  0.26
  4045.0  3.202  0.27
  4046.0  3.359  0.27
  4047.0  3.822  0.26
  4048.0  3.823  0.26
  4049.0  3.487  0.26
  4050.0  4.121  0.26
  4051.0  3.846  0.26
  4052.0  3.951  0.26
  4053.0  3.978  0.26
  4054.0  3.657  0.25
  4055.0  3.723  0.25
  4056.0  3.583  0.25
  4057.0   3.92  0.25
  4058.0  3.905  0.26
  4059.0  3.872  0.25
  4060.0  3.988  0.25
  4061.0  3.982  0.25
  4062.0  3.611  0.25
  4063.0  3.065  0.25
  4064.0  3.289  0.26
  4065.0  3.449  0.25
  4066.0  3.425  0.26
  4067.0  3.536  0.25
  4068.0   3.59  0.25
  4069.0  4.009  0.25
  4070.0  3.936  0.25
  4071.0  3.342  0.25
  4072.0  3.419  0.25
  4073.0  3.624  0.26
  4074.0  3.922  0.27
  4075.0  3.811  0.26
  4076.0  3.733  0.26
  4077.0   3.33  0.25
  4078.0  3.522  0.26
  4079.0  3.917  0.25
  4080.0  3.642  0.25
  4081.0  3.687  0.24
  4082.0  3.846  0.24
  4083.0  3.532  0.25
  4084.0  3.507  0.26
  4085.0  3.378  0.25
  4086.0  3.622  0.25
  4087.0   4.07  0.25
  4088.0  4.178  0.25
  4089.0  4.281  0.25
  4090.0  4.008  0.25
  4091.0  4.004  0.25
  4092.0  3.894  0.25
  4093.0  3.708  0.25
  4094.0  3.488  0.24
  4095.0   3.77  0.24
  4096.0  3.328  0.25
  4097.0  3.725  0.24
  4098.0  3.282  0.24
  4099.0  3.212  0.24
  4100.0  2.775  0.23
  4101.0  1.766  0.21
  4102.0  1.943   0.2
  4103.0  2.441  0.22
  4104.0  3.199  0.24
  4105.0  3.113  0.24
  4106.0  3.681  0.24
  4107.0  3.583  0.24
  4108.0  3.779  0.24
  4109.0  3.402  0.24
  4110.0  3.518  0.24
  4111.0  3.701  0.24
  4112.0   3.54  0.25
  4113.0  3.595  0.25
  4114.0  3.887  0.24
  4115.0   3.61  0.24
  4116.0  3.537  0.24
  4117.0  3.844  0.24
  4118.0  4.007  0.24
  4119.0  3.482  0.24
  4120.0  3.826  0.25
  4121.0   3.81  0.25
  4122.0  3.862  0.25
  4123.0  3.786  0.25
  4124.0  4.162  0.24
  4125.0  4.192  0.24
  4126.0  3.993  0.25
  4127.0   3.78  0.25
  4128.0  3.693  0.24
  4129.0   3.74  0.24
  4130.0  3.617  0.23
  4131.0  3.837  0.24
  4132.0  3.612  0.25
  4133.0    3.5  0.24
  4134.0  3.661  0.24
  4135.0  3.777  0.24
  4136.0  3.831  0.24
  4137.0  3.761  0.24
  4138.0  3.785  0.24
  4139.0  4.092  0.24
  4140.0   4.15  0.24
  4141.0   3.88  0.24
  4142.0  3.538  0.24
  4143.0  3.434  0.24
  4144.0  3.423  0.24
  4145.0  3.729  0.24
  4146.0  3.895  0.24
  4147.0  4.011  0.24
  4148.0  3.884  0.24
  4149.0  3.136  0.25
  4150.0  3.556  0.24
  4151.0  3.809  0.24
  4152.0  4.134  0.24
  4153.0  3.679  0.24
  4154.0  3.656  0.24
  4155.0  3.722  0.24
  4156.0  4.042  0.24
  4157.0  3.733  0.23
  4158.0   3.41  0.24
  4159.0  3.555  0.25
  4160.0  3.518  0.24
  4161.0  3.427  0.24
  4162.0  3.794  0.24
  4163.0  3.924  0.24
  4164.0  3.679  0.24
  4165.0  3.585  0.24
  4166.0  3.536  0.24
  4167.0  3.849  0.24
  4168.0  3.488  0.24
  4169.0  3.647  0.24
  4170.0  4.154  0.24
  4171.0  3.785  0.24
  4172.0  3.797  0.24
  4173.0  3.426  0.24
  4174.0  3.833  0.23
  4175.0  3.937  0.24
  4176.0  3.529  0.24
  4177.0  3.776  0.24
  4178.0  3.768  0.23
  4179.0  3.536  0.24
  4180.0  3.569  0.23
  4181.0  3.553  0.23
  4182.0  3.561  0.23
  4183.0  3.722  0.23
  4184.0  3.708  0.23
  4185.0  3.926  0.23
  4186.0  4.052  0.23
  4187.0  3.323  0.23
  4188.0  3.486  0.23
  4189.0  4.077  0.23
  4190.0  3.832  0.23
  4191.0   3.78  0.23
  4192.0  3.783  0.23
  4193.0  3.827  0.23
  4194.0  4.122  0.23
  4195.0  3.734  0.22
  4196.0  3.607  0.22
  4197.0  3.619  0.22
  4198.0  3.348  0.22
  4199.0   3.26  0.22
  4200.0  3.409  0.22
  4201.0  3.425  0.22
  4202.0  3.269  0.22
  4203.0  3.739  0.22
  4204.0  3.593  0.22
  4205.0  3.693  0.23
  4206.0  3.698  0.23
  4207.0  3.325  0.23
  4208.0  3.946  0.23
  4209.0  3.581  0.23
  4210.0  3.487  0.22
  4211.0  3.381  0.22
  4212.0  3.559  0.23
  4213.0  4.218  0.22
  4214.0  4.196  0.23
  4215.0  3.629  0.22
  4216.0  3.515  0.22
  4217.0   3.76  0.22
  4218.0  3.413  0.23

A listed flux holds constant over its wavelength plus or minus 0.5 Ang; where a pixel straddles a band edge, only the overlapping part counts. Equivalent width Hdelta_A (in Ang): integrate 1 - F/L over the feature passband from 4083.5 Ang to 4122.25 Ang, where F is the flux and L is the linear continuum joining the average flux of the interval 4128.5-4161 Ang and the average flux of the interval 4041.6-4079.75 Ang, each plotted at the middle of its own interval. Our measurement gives 1.84 Ang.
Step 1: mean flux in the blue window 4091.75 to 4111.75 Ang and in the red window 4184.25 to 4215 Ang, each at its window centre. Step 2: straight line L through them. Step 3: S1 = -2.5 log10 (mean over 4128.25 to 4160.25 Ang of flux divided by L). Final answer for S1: -0.09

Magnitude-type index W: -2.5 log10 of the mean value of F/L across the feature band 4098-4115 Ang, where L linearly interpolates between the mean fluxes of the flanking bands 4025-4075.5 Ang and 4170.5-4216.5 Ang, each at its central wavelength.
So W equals 0.14 mag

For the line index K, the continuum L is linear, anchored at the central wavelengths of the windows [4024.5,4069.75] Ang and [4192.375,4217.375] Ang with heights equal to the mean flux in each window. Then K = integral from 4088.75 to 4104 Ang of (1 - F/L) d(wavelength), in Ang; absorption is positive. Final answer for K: 1.50 Ang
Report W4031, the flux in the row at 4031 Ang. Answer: 3.258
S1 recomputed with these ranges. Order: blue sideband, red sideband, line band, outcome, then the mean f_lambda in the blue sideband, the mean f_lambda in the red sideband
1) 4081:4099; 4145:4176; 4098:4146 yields 0.04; 3.73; 3.72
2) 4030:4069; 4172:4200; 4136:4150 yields -0.02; 3.64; 3.69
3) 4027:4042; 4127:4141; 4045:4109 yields 0.03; 3.6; 3.78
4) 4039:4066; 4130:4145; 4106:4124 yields 0.00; 3.67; 3.73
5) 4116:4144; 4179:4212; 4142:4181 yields 0.01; 3.79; 3.64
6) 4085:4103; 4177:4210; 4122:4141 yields -0.09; 3.44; 3.65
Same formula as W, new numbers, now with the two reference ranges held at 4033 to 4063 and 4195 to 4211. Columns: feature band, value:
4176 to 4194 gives -0.05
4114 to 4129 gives -0.06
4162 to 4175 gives -0.05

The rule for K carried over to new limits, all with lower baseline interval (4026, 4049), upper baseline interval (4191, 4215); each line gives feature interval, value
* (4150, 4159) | -0.3 Ang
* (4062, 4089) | -0.3 Ang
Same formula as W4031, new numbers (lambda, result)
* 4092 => 3.894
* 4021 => 3.472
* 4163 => 3.924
